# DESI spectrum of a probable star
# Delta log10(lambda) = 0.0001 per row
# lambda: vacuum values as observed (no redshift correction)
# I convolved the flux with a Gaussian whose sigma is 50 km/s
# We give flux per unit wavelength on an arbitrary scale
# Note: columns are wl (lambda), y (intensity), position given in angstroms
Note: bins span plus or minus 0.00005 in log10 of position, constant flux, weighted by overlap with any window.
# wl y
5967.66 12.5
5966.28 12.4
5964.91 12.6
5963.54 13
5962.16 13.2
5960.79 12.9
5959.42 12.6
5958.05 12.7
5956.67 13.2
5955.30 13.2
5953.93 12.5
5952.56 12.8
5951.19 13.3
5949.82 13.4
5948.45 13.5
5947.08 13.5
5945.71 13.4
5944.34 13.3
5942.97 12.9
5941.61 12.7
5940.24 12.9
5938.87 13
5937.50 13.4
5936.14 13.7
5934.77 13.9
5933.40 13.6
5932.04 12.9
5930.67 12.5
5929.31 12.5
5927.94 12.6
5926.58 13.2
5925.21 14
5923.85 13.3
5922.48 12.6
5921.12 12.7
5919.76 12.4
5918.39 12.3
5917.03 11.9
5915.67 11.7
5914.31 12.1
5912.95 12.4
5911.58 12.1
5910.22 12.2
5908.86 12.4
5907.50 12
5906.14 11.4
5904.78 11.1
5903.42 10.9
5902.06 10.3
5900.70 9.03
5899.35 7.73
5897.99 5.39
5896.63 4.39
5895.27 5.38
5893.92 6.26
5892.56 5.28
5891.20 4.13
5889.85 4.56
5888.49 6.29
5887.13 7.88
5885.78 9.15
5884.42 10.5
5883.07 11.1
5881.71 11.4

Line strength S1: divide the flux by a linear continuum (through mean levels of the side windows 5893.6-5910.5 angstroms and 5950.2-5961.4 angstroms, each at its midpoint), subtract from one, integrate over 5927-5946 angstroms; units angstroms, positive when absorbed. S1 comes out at -2.6 angstroms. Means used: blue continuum 9.11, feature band 13.1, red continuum 12.9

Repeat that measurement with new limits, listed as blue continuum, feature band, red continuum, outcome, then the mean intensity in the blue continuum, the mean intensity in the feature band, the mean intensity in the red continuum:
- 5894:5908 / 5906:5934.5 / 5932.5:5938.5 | -3.1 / 8.62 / 12.6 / 13.6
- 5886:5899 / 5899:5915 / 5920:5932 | -4.4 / 5.69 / 11.2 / 12.9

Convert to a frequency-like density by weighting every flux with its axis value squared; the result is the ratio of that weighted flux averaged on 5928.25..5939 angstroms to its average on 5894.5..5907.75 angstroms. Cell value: 1.5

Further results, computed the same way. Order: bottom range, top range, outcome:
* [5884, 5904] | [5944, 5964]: 1.89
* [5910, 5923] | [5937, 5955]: 1.08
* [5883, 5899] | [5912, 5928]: 1.94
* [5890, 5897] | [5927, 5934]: 2.56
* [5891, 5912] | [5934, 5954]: 1.52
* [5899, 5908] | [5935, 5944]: 1.28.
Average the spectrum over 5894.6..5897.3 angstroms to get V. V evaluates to 4.88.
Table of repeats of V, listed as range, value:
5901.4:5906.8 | 10.9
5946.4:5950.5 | 13.5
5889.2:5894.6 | 5.07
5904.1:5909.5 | 11.7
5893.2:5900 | 5.82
